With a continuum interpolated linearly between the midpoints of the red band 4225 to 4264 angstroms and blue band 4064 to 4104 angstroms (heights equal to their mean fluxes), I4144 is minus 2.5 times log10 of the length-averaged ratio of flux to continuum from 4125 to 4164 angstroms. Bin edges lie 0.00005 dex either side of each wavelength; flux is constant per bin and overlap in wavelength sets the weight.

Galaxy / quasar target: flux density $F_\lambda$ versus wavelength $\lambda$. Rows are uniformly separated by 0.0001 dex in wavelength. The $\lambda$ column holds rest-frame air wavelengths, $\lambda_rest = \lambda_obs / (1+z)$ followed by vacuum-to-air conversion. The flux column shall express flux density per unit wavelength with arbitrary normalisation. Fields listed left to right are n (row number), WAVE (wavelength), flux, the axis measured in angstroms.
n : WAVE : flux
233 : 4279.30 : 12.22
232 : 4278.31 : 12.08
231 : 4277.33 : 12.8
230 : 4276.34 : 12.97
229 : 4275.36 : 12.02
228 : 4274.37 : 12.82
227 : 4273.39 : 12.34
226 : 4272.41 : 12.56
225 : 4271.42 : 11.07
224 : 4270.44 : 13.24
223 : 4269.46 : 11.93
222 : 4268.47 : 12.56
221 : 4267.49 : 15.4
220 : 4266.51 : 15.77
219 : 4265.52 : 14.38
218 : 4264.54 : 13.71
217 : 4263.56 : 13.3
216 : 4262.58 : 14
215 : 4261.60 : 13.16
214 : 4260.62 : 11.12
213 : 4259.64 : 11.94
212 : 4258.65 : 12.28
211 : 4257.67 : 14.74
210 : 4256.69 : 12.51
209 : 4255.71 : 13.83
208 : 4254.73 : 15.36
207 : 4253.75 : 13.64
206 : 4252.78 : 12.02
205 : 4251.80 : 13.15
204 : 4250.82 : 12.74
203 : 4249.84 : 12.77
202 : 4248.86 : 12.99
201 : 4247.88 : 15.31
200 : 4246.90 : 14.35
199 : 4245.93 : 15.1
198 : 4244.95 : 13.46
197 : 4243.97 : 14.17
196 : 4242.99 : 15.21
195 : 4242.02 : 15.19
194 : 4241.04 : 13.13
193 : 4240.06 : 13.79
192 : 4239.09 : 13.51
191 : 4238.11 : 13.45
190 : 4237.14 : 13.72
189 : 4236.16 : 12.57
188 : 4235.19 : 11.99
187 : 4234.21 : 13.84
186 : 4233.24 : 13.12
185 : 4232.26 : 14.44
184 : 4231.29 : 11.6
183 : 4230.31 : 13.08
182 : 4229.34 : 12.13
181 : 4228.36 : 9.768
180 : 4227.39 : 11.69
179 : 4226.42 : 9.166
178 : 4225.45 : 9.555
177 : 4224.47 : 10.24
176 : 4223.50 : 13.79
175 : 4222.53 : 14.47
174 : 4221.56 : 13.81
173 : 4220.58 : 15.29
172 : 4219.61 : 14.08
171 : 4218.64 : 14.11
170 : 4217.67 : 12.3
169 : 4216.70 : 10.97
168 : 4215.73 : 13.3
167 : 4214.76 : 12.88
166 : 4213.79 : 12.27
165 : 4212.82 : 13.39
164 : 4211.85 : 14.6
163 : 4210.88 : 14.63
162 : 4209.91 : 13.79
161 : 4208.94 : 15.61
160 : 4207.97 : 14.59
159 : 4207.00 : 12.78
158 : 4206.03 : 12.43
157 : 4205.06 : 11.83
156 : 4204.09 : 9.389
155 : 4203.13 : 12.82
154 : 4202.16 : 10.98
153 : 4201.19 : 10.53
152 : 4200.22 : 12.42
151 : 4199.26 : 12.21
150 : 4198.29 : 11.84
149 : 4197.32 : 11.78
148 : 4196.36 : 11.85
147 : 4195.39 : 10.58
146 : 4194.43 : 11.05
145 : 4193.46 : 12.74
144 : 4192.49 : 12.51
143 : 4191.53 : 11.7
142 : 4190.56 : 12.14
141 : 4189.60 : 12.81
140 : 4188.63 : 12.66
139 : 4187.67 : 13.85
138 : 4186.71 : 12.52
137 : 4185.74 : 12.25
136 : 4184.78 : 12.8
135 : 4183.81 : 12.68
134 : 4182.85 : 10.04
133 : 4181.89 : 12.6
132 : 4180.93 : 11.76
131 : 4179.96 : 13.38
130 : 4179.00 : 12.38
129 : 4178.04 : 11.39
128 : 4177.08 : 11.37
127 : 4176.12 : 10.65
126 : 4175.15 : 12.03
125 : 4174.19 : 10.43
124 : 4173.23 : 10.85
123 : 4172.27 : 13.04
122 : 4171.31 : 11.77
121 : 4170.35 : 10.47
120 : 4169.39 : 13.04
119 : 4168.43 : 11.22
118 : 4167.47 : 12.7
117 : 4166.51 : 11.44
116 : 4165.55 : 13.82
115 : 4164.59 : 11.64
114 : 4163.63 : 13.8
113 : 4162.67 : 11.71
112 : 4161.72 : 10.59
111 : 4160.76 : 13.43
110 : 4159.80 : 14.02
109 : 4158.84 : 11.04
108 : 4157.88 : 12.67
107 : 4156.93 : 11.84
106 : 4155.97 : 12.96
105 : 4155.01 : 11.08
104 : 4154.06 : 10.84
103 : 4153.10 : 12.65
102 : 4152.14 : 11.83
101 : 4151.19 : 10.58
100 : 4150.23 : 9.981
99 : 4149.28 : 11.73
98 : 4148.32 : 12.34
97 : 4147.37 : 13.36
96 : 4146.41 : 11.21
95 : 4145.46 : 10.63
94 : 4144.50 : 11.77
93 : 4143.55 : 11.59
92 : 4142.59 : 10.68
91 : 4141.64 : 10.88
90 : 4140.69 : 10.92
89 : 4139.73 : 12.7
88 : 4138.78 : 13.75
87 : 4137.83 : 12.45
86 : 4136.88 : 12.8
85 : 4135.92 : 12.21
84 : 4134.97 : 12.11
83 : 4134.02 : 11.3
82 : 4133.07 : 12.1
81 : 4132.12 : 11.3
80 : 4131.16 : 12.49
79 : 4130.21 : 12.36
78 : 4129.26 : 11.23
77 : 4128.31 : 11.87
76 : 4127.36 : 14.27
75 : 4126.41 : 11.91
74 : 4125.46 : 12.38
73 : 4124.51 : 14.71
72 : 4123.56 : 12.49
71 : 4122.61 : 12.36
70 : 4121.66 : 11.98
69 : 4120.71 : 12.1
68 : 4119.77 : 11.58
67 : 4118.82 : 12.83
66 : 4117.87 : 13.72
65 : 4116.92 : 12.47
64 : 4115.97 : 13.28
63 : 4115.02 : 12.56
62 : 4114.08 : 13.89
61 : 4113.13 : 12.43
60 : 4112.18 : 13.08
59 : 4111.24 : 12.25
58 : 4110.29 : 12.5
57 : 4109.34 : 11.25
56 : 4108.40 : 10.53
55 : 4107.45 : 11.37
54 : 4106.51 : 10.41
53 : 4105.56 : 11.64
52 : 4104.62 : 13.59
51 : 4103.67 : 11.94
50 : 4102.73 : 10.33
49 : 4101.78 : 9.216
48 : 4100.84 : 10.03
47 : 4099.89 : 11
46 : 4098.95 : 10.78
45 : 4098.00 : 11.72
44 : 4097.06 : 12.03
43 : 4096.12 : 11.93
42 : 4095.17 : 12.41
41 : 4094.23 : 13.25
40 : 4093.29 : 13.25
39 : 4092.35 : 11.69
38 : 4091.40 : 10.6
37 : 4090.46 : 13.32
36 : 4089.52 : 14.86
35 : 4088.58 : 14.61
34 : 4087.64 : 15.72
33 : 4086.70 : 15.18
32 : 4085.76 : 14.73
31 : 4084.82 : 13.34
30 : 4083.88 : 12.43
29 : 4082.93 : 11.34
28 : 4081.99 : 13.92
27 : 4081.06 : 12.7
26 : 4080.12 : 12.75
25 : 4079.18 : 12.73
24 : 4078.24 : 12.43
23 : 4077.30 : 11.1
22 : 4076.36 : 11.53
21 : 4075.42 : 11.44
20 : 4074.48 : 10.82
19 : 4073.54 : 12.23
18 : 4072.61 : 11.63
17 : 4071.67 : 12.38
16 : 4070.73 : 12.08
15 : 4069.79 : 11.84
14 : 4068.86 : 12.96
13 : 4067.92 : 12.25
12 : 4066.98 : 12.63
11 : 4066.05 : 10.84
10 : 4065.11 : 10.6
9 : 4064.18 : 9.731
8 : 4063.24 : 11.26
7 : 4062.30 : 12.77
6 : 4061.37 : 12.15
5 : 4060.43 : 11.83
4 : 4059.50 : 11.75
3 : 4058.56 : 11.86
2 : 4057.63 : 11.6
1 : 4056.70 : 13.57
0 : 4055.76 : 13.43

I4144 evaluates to 0.05 mag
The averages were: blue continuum 12.2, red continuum 13.1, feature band 12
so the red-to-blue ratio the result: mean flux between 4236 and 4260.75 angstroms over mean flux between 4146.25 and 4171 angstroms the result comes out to 1.1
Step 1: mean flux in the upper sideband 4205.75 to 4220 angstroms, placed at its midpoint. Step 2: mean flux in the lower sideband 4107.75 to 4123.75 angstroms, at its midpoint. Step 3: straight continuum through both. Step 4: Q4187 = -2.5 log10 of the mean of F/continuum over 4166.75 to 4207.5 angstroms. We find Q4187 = 0.11 mag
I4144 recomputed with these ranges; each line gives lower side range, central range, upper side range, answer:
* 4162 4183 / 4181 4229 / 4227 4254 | 0.01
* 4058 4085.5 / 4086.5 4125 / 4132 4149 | -0.04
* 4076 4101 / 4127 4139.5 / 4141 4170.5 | -0.02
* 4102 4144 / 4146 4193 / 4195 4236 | 0.03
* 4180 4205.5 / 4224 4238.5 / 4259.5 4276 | 0.04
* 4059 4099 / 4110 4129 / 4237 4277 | -0.01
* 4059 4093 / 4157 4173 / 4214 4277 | 0.05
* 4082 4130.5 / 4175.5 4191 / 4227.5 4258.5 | 0.07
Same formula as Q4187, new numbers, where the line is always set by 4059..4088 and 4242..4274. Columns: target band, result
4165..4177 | 0.100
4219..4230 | 0.088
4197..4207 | 0.126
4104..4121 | 0.020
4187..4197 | 0.073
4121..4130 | 0.005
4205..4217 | -0.019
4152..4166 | 0.049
